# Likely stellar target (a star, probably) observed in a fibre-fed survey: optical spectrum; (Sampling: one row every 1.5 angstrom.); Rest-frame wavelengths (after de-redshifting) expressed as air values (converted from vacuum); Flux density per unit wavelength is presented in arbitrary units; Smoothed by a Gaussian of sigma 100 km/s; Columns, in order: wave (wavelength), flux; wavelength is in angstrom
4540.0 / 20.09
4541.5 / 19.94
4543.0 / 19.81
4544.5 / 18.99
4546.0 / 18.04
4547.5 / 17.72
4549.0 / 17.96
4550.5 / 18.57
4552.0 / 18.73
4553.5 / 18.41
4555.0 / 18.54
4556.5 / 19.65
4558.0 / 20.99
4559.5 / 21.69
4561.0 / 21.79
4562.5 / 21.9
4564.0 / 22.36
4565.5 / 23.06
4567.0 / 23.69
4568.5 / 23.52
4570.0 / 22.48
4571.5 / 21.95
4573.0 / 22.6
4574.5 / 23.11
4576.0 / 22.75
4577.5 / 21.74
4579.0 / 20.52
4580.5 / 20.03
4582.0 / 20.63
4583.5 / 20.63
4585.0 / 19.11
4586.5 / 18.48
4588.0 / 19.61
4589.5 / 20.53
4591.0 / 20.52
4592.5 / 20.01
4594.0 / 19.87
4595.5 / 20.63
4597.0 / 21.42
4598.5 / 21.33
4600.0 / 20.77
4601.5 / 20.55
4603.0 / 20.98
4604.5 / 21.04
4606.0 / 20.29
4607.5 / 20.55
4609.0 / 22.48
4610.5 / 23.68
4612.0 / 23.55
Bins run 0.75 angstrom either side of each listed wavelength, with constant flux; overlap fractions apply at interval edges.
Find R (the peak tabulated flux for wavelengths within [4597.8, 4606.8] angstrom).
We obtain 21.33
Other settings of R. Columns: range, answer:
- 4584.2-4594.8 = 20.53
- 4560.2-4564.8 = 22.36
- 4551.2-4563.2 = 21.9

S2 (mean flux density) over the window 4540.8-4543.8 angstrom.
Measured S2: 19.9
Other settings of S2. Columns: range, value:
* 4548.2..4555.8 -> 18.4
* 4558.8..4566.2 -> 22.2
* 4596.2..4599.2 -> 21.4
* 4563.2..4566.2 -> 22.7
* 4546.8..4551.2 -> 18.1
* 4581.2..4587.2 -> 19.7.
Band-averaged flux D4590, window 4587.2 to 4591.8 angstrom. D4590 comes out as 20.2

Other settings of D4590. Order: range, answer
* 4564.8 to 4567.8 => 23.4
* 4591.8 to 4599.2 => 20.7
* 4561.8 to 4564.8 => 22.1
